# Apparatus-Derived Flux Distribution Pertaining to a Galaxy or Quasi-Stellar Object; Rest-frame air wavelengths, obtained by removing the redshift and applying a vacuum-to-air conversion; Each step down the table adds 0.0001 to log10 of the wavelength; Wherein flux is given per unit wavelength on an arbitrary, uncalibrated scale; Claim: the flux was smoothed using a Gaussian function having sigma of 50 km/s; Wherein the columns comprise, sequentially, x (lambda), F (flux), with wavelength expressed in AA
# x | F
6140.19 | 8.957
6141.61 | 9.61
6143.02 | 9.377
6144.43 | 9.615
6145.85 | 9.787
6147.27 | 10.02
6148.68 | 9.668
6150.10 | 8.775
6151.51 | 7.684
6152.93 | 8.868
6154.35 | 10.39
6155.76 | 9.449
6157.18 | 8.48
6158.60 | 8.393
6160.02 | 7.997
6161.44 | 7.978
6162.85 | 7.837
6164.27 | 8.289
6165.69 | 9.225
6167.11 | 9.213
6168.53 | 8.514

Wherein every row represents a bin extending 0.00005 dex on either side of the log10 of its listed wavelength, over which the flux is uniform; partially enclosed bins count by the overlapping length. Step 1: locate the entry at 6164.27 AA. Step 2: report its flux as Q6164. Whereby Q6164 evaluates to 8.289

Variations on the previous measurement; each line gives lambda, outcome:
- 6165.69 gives 9.225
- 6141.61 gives 9.61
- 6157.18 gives 8.48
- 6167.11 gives 9.213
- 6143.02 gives 9.377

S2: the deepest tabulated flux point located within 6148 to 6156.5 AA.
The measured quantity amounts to 7.684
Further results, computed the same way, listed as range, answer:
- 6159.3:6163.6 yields 7.837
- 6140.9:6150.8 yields 8.775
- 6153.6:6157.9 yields 8.48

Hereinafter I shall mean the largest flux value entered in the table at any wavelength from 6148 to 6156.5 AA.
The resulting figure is 10.39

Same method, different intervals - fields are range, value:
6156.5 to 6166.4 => 9.225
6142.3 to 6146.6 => 9.787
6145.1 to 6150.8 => 10.02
